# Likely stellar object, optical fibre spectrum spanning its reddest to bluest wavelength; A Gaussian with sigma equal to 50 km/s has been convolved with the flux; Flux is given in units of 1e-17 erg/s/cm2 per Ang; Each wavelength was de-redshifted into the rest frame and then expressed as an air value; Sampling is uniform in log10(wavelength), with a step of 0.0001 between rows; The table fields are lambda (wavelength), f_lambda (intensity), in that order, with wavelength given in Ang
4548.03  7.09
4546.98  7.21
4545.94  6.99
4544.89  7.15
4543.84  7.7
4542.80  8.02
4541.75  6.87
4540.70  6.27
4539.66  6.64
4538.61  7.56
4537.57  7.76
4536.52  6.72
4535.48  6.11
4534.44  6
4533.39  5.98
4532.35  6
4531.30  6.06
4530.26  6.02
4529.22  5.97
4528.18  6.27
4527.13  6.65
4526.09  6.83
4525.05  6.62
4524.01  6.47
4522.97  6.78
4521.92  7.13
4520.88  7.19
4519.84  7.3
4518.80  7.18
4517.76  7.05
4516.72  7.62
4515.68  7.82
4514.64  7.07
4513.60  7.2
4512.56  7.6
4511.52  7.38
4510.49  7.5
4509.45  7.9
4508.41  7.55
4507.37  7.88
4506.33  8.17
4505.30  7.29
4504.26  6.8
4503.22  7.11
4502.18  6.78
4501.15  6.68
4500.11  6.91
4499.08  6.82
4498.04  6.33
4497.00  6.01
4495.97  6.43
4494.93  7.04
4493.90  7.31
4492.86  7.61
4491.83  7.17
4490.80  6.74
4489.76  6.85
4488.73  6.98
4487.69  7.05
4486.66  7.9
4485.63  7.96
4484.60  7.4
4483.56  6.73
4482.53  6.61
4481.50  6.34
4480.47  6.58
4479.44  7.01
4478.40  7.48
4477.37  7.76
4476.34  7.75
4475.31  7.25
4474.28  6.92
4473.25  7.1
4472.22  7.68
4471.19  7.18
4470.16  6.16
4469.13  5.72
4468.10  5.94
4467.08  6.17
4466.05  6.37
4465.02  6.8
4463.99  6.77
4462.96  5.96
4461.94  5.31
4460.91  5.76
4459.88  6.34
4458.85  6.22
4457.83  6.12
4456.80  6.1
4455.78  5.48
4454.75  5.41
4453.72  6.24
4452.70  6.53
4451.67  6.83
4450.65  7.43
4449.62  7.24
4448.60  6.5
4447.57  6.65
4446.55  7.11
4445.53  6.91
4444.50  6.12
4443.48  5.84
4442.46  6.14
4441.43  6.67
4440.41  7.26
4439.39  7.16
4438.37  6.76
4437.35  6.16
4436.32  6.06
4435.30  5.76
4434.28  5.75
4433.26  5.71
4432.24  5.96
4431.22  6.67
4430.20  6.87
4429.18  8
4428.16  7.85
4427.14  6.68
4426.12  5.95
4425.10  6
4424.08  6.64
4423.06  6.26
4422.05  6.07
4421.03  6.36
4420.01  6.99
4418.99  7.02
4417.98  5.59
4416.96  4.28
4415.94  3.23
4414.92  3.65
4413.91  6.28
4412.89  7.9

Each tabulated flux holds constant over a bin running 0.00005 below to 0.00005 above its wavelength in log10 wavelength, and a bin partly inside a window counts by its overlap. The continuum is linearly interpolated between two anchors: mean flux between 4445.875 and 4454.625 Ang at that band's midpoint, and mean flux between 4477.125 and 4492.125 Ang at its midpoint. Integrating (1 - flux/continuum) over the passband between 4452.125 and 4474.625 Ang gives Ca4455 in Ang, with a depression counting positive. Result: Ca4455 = 2.0 Ang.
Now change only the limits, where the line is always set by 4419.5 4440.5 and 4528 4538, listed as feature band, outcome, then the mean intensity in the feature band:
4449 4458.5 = 0.12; 6.38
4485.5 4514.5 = -3.72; 7.17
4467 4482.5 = -1.15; 6.88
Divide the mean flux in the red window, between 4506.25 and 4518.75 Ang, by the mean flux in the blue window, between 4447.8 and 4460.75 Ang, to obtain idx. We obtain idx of 1.2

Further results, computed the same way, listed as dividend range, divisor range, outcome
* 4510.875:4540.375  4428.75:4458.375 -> 1.06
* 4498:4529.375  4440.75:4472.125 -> 1.12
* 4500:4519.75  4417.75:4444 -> 1.13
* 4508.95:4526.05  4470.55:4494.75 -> 1.01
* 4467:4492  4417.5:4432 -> 1.05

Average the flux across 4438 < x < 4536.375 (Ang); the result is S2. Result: 6.79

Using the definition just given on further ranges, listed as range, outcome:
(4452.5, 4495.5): 6.71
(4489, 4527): 7.11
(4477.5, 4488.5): 7.12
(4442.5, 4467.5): 6.34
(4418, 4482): 6.54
